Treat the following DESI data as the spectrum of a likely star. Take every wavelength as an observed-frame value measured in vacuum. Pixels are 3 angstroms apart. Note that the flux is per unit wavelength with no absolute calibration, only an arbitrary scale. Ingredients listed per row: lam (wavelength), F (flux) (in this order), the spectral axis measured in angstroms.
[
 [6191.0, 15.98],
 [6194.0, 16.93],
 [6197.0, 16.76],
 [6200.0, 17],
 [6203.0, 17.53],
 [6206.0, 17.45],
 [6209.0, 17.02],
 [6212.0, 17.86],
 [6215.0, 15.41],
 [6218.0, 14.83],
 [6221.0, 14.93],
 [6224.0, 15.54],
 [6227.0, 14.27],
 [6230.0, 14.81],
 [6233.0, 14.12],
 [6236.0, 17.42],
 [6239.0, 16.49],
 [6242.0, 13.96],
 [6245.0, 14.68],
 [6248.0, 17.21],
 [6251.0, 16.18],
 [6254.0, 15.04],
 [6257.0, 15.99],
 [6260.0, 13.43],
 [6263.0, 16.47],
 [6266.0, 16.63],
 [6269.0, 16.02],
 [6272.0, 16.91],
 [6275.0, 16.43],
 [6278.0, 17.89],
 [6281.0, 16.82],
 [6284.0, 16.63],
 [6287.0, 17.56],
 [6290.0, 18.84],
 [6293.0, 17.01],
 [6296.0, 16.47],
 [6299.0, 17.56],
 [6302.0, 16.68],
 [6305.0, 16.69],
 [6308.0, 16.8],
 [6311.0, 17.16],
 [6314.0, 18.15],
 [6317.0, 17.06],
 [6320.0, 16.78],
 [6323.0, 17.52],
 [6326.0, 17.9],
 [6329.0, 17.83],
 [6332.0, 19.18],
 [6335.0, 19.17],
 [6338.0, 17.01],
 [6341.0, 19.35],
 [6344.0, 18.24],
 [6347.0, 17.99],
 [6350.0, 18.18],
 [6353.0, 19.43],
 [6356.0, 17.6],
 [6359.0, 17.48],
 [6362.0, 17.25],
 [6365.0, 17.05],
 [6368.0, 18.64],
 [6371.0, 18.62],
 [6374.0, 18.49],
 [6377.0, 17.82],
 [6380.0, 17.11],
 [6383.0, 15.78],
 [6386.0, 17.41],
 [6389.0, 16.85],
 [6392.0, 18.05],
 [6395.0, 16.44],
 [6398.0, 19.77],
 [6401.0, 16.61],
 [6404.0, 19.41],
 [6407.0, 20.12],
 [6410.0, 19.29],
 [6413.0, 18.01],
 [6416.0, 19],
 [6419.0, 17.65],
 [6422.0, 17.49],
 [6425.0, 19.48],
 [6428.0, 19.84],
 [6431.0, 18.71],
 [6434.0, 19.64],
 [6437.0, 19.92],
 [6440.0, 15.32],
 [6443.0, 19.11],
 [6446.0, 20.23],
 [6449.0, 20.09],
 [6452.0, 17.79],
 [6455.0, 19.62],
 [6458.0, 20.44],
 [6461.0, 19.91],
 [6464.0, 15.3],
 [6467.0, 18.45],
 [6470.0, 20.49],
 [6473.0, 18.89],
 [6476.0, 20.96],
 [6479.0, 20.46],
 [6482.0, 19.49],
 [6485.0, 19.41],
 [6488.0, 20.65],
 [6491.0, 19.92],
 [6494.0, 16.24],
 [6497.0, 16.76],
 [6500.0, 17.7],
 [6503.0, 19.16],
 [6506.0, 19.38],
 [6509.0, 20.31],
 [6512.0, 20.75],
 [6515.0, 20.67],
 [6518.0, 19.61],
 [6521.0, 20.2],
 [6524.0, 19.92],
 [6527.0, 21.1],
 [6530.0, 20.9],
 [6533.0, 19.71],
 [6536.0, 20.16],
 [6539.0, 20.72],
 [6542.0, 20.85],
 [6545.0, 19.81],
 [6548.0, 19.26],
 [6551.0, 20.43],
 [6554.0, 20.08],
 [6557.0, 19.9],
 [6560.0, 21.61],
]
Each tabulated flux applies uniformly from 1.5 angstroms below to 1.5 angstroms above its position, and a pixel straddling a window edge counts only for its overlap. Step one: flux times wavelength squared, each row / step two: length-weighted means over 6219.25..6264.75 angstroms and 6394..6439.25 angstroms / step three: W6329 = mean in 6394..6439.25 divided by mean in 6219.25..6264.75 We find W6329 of 1.3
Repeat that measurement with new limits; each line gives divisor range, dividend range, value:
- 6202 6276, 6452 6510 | 1.30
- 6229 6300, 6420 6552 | 1.28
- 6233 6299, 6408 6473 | 1.22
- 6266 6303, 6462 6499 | 1.18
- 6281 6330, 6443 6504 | 1.17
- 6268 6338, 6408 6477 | 1.14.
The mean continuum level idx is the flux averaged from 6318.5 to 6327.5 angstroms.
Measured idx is 17.4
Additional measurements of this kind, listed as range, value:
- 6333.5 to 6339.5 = 18.1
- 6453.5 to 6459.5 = 20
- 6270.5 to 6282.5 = 17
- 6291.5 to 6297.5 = 16.7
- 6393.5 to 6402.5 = 17.6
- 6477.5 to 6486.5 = 19.8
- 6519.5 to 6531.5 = 20.5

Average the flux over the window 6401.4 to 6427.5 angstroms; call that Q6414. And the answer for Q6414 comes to 18.8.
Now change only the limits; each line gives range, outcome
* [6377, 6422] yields 17.9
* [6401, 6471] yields 18.9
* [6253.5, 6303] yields 16.6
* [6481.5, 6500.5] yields 18.6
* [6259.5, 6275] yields 16.1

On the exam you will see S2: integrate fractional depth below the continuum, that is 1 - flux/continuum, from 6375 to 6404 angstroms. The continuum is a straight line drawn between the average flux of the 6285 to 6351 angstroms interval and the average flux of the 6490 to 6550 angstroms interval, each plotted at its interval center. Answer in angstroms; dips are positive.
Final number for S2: 1.5 angstroms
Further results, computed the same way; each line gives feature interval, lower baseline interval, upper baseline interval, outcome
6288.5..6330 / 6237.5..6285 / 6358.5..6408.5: -1.41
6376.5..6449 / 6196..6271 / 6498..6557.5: 0.25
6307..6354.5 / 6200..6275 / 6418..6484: -1.98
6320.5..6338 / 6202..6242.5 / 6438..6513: -0.92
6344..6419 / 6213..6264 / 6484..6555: -1.84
